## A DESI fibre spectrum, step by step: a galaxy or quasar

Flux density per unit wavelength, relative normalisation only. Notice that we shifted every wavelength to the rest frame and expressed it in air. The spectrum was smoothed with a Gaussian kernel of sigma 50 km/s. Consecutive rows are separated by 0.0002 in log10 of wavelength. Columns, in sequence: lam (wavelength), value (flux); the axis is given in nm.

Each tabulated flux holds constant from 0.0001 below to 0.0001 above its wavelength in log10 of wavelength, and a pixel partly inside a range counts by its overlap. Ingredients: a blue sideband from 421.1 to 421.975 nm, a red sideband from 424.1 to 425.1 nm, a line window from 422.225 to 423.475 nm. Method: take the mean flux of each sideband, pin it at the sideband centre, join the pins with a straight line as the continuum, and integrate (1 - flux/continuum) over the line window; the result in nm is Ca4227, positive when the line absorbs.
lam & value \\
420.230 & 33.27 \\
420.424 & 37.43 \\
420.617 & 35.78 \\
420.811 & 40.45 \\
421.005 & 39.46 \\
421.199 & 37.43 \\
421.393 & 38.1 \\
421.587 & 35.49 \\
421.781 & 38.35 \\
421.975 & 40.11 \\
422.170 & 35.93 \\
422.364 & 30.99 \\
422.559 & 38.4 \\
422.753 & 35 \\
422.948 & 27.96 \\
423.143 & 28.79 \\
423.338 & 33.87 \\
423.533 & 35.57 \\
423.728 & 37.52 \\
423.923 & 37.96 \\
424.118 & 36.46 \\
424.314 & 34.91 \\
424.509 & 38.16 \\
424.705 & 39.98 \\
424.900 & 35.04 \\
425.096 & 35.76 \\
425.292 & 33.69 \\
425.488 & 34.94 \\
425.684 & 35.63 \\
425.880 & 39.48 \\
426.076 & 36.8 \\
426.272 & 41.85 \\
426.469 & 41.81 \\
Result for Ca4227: 0.15 nm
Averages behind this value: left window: 37.7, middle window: 32.7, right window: 36.8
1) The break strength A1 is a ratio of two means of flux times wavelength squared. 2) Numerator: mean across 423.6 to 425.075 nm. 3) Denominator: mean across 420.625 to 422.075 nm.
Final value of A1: 1.0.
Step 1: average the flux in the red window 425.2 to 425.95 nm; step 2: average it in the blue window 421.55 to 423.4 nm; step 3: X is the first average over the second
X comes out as 1.0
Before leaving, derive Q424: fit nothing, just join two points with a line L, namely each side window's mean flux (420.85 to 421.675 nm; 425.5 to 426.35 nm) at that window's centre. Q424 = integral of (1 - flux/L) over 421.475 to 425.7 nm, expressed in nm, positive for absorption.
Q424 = 0.273 nm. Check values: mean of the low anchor 37.8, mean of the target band 35.5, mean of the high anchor 38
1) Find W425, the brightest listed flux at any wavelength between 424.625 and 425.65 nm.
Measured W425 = 39.98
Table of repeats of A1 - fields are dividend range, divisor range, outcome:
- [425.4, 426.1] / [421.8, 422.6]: 1.03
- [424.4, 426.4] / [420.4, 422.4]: 1.01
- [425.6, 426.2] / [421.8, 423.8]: 1.10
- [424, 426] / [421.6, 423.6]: 1.07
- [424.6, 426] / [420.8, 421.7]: 0.98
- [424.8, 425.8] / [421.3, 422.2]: 0.95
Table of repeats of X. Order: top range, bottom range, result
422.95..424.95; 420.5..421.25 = 0.93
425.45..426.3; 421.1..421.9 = 1.00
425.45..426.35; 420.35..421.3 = 0.99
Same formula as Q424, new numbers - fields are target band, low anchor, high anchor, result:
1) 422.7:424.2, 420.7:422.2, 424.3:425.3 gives 0.13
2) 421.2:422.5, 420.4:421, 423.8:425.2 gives 0.04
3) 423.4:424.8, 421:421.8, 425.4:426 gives 0.00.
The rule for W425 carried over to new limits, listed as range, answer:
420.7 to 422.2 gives 40.45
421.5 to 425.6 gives 40.11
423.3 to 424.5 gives 37.96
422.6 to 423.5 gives 35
